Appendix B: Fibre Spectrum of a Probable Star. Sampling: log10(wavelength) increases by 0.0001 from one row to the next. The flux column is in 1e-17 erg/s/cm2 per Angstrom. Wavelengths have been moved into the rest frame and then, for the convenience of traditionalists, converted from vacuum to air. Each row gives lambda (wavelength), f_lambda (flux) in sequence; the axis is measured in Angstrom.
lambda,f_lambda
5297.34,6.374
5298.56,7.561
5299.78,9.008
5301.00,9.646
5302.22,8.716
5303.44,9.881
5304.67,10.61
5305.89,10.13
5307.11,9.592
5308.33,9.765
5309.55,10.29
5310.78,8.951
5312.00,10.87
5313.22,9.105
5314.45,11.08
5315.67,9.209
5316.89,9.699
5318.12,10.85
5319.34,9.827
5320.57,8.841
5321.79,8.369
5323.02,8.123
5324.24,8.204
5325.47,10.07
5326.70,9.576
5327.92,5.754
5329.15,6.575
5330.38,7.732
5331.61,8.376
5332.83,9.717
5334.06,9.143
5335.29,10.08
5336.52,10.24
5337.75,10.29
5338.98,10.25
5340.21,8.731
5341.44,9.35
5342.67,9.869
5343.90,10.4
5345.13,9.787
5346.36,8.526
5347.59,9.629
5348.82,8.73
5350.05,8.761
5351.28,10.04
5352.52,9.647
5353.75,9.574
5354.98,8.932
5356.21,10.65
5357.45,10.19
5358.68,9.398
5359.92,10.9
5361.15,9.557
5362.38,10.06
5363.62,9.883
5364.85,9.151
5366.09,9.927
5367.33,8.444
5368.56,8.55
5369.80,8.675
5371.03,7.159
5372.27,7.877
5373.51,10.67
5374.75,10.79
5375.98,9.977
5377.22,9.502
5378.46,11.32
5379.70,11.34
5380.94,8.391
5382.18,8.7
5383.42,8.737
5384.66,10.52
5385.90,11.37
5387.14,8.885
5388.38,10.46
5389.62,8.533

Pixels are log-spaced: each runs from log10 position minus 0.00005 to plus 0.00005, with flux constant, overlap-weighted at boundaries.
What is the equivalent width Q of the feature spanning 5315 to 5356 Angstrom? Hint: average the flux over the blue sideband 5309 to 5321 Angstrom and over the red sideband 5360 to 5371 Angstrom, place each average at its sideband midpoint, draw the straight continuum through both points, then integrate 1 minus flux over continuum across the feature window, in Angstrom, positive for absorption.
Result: 1.8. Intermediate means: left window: 9.88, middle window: 9.2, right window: 9.25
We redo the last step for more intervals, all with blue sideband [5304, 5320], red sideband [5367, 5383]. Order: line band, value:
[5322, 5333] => 1.8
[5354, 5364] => -0.4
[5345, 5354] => 0.3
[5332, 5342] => 0.0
